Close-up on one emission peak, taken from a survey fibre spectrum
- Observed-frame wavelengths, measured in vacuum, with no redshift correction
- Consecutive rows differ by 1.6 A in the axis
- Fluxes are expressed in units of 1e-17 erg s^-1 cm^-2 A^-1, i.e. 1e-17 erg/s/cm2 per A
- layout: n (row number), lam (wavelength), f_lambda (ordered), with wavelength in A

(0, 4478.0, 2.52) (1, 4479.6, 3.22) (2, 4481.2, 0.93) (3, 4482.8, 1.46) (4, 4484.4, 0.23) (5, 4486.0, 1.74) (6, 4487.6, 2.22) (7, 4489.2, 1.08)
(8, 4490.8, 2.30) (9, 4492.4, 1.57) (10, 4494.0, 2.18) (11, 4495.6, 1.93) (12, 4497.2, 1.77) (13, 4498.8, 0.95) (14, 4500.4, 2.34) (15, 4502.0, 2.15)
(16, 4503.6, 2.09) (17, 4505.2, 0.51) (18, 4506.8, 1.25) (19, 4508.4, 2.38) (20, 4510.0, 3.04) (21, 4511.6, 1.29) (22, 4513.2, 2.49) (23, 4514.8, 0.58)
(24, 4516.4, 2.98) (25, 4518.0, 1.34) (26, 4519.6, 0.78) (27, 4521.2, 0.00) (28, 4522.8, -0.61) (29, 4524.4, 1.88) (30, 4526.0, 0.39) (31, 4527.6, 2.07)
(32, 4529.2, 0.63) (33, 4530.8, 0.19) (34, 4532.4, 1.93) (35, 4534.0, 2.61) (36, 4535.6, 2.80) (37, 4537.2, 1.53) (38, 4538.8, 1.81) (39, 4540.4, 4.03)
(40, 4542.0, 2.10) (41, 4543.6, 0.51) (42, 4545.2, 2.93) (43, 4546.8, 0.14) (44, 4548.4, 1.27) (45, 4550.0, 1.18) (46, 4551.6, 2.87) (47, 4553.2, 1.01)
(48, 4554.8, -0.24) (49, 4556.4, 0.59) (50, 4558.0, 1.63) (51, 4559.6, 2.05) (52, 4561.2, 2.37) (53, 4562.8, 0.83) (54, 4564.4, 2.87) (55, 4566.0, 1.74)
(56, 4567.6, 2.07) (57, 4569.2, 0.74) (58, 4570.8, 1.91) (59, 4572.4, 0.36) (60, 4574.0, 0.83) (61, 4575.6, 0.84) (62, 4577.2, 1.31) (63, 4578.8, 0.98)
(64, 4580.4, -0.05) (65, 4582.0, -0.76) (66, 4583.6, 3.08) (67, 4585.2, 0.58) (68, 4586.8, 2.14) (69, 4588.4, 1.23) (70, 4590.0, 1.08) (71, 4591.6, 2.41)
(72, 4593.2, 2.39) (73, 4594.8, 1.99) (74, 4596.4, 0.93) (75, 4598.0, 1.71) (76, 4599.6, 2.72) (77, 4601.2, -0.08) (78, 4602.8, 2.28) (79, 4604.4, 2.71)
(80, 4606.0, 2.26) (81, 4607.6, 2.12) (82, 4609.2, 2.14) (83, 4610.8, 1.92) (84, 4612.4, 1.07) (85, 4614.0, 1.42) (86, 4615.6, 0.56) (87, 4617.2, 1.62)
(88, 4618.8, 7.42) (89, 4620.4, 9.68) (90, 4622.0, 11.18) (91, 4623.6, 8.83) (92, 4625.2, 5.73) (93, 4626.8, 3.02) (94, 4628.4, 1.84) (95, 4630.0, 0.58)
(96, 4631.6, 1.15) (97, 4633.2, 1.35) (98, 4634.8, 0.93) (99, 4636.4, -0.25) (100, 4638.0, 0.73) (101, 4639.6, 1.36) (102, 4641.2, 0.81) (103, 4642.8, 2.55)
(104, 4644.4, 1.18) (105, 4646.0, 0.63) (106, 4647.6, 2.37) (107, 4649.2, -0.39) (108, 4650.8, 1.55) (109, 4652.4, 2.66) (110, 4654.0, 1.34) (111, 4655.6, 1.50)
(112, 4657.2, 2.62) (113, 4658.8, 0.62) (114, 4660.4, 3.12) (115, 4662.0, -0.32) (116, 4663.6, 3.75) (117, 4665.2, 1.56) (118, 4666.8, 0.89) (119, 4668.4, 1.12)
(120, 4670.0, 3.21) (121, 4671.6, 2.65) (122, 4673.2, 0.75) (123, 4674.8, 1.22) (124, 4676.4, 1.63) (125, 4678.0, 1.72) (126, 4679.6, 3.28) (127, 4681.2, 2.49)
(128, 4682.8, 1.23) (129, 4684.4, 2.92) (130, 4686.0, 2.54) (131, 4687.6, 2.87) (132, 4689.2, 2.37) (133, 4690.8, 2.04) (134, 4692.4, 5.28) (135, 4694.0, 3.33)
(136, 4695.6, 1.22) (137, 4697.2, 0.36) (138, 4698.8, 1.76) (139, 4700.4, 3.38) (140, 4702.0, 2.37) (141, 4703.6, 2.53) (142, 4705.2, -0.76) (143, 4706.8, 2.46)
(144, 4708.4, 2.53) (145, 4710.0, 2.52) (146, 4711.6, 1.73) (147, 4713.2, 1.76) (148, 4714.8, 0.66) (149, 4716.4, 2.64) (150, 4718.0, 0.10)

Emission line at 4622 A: [O II]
